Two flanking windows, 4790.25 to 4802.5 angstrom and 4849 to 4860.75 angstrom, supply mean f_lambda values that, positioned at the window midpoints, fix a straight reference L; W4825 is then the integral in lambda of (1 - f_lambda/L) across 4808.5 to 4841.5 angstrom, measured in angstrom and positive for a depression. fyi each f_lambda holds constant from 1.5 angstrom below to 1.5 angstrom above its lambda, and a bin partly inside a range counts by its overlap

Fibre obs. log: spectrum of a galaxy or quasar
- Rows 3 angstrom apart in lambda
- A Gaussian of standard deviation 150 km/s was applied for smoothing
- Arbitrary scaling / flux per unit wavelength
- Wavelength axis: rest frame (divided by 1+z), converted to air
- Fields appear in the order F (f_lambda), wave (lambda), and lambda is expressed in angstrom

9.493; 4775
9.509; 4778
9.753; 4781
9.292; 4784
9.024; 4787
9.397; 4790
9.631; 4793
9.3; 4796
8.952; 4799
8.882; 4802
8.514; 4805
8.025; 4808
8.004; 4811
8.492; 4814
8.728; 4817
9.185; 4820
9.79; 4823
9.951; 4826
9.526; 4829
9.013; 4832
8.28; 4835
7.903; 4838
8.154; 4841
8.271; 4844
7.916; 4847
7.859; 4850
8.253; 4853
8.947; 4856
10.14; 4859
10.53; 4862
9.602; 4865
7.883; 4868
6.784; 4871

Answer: 0.9 angstrom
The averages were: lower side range 9.24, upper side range 8.88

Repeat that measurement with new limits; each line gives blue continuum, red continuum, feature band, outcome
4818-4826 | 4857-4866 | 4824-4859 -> 4.1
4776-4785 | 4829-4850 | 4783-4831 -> -0.4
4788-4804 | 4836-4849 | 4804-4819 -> 0.8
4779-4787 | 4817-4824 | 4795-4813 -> 1.5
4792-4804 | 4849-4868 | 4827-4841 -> 0.7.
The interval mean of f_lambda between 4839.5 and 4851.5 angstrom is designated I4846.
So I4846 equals 8.05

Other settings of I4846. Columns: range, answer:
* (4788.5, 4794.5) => 9.51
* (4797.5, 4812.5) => 8.48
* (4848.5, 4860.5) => 8.8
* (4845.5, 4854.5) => 8.01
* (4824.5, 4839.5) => 8.93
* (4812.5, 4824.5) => 9.05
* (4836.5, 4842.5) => 8.03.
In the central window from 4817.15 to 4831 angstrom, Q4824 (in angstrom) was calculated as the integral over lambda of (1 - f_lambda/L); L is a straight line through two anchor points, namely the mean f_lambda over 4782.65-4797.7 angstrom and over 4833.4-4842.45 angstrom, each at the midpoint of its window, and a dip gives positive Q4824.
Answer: -1.7 angstrom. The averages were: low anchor 9.32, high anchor 8.12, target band 9.51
